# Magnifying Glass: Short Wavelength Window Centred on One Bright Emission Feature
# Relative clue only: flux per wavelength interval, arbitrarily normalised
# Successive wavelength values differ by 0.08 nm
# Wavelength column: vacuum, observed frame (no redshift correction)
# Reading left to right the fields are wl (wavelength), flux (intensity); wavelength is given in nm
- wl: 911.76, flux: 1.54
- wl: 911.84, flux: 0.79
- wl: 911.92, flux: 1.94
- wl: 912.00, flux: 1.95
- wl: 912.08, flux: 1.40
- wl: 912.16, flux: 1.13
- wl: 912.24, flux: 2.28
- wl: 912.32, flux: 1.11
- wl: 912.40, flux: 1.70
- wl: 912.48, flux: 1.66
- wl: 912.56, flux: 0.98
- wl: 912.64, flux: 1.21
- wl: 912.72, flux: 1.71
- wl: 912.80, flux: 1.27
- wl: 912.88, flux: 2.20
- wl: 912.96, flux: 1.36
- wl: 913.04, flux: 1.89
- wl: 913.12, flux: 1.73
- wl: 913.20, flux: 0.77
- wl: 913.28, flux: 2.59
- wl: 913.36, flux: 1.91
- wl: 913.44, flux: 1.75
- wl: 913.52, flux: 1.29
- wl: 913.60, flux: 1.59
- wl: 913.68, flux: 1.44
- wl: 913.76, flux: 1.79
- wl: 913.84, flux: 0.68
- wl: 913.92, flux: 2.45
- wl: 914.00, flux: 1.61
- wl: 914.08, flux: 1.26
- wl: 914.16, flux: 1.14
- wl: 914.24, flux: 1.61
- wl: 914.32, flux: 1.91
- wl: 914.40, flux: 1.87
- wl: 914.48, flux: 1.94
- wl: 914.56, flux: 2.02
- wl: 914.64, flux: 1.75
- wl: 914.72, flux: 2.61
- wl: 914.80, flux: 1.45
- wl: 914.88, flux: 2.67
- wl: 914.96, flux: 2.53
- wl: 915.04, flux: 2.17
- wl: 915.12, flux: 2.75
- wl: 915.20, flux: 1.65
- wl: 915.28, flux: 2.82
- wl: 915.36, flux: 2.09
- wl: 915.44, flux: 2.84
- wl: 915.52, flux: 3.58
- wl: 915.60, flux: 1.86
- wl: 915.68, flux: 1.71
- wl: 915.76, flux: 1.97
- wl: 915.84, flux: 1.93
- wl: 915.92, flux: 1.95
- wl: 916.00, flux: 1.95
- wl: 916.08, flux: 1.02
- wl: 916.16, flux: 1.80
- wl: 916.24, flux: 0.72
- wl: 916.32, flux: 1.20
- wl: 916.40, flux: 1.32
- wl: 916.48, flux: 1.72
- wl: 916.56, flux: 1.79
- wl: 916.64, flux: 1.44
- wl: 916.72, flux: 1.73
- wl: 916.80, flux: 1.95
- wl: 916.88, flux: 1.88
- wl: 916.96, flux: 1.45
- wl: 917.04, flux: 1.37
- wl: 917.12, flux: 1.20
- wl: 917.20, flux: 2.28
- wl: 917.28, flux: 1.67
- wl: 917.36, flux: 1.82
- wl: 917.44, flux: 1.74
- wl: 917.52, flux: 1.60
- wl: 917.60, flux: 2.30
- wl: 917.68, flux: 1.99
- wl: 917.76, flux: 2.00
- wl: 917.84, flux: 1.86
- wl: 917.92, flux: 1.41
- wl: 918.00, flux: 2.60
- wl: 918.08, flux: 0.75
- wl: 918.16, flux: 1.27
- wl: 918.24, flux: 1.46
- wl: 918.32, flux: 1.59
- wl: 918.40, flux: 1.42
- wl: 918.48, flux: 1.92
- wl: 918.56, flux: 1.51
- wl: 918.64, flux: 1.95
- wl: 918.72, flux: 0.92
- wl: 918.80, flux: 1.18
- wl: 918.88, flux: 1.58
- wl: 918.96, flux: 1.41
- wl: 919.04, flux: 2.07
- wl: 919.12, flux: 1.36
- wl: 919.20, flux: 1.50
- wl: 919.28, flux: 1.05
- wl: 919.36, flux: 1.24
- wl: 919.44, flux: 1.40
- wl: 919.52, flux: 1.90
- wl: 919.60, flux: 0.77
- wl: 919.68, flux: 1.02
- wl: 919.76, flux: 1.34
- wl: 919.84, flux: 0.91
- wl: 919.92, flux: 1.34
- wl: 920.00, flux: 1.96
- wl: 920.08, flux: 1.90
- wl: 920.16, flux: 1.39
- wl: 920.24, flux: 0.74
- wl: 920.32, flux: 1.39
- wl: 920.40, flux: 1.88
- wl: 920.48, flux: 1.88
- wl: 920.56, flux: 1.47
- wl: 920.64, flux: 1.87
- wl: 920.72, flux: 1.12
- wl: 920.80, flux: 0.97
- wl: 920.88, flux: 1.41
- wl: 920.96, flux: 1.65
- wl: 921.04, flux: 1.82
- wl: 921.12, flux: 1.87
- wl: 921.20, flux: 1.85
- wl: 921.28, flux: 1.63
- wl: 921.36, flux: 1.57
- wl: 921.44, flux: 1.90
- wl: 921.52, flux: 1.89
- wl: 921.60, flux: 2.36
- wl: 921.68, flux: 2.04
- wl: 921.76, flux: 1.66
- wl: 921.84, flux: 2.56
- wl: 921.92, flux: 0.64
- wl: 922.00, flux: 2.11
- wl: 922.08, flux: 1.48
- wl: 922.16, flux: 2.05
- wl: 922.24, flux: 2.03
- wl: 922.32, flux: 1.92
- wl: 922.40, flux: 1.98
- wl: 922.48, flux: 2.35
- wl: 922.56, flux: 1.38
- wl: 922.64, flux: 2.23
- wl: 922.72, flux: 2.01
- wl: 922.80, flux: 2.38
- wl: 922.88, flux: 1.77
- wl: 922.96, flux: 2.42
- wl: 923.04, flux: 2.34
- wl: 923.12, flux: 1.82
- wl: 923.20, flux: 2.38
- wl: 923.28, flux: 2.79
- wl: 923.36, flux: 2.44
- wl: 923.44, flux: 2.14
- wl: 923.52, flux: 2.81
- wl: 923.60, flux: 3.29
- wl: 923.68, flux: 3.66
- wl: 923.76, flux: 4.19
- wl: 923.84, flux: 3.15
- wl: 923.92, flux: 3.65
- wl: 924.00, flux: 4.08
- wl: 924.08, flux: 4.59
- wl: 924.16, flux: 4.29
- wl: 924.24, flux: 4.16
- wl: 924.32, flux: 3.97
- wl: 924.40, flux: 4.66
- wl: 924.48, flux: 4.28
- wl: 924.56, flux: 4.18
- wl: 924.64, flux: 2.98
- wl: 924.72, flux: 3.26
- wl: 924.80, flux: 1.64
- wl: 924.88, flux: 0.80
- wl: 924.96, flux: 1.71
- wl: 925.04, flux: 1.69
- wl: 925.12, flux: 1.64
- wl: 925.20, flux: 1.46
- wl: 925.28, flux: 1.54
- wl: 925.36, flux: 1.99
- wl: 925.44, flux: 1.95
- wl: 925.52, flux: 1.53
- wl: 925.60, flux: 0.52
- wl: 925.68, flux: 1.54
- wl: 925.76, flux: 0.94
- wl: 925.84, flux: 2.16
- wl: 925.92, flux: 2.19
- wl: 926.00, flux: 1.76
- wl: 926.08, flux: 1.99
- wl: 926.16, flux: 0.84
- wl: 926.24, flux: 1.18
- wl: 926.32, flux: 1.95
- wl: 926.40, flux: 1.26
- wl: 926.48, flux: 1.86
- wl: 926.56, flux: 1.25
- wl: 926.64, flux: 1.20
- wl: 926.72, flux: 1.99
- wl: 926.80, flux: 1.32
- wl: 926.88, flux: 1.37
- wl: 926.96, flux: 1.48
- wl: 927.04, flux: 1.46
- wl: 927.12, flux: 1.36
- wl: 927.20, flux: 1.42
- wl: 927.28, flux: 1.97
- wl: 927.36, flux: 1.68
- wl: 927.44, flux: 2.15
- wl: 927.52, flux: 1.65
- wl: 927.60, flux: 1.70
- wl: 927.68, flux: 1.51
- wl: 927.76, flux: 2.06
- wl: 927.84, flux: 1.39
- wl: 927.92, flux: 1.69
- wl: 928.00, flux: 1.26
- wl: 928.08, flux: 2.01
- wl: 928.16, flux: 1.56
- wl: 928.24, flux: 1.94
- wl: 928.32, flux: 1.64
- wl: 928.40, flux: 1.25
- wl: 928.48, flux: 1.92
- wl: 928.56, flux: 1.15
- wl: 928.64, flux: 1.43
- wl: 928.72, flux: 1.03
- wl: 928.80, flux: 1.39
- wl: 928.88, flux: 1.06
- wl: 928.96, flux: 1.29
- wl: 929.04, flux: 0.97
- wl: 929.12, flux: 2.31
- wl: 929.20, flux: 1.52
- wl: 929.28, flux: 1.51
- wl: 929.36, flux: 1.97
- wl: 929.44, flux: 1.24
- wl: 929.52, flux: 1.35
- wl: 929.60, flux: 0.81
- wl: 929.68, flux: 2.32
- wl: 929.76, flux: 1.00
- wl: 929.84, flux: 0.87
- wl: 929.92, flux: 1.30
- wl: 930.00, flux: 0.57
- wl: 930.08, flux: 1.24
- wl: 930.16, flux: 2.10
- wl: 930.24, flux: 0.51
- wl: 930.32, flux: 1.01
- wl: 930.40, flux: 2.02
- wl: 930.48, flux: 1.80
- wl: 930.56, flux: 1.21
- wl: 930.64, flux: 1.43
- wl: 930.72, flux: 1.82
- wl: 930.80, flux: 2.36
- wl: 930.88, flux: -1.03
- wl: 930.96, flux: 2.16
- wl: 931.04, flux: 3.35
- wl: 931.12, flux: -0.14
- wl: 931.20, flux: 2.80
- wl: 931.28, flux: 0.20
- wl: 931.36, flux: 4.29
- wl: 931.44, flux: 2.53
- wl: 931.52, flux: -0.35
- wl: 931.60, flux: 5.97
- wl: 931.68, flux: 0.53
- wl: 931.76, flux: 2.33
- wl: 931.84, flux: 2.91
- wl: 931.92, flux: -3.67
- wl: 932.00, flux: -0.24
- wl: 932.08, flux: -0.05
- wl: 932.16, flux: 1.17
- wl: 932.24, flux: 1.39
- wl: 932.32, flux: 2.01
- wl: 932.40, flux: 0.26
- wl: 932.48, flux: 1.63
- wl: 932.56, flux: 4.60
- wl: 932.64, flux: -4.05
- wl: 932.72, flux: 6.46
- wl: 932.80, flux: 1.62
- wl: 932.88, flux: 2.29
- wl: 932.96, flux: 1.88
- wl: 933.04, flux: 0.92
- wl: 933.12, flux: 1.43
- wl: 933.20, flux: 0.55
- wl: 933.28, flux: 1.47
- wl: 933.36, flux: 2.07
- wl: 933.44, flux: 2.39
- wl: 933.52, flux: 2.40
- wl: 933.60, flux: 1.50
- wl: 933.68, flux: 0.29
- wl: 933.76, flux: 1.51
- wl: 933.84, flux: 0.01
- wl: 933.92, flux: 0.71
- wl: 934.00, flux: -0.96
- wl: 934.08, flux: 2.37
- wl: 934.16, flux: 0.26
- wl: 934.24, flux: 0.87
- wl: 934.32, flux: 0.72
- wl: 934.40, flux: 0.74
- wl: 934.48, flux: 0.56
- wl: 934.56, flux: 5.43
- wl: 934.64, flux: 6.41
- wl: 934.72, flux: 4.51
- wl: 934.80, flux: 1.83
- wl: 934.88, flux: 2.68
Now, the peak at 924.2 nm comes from [O III]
